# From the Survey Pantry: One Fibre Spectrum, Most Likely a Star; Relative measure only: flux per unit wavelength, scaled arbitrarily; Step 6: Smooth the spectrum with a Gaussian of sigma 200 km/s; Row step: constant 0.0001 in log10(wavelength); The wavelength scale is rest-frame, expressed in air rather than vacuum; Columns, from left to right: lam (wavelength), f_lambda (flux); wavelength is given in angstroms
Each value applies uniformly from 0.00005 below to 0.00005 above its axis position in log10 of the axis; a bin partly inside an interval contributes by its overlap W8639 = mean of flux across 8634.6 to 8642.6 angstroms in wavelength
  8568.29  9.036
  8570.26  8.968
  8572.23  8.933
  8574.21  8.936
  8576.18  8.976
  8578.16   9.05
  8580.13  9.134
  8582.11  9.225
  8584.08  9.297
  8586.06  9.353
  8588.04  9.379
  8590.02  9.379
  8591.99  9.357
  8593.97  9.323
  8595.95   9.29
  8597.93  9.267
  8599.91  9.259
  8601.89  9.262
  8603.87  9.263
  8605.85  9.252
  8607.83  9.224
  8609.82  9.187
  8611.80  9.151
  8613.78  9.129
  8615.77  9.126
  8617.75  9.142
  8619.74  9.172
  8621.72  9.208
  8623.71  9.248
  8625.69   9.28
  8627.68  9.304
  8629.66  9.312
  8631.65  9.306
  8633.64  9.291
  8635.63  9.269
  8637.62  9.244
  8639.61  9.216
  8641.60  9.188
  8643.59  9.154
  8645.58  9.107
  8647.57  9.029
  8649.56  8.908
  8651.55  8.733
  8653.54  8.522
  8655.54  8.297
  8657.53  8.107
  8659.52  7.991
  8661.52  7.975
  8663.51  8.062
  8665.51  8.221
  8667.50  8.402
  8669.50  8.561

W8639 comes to 9.22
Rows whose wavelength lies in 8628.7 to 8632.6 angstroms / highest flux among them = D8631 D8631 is 9.312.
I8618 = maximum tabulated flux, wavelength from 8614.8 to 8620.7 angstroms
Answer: 9.172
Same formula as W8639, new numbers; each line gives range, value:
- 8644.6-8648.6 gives 9.07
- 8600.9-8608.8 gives 9.26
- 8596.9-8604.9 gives 9.27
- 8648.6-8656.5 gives 8.61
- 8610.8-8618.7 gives 9.14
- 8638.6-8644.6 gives 9.18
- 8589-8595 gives 9.36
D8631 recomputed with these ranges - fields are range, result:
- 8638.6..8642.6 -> 9.216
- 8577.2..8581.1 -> 9.134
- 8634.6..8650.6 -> 9.269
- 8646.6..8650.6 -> 9.029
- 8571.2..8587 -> 9.353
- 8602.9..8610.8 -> 9.263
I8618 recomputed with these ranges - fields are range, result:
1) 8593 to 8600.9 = 9.323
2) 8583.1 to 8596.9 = 9.379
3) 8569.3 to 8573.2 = 8.968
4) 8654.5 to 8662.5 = 8.297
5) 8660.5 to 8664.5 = 8.062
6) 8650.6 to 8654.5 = 8.733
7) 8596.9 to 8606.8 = 9.267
